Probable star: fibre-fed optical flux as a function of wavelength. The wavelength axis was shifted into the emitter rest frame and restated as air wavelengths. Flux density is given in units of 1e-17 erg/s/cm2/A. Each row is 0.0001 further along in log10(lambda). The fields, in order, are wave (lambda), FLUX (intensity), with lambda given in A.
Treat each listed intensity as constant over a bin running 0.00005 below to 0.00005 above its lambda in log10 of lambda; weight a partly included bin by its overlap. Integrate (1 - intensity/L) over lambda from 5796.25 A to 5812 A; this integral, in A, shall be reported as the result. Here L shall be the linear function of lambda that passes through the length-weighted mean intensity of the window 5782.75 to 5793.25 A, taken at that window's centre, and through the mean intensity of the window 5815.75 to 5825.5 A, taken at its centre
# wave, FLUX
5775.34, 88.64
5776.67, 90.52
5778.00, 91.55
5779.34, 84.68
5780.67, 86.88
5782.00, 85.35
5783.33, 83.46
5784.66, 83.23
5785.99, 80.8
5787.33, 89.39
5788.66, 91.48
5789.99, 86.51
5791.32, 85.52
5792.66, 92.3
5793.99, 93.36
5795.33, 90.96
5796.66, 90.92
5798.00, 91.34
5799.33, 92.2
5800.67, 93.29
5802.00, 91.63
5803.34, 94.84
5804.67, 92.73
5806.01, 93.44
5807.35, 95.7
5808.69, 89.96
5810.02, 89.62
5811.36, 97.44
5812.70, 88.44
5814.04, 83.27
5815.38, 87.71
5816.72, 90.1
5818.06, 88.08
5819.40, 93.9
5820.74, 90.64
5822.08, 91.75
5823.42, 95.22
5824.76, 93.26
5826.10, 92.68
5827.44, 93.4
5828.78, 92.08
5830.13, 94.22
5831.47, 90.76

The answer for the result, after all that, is -0.6 A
